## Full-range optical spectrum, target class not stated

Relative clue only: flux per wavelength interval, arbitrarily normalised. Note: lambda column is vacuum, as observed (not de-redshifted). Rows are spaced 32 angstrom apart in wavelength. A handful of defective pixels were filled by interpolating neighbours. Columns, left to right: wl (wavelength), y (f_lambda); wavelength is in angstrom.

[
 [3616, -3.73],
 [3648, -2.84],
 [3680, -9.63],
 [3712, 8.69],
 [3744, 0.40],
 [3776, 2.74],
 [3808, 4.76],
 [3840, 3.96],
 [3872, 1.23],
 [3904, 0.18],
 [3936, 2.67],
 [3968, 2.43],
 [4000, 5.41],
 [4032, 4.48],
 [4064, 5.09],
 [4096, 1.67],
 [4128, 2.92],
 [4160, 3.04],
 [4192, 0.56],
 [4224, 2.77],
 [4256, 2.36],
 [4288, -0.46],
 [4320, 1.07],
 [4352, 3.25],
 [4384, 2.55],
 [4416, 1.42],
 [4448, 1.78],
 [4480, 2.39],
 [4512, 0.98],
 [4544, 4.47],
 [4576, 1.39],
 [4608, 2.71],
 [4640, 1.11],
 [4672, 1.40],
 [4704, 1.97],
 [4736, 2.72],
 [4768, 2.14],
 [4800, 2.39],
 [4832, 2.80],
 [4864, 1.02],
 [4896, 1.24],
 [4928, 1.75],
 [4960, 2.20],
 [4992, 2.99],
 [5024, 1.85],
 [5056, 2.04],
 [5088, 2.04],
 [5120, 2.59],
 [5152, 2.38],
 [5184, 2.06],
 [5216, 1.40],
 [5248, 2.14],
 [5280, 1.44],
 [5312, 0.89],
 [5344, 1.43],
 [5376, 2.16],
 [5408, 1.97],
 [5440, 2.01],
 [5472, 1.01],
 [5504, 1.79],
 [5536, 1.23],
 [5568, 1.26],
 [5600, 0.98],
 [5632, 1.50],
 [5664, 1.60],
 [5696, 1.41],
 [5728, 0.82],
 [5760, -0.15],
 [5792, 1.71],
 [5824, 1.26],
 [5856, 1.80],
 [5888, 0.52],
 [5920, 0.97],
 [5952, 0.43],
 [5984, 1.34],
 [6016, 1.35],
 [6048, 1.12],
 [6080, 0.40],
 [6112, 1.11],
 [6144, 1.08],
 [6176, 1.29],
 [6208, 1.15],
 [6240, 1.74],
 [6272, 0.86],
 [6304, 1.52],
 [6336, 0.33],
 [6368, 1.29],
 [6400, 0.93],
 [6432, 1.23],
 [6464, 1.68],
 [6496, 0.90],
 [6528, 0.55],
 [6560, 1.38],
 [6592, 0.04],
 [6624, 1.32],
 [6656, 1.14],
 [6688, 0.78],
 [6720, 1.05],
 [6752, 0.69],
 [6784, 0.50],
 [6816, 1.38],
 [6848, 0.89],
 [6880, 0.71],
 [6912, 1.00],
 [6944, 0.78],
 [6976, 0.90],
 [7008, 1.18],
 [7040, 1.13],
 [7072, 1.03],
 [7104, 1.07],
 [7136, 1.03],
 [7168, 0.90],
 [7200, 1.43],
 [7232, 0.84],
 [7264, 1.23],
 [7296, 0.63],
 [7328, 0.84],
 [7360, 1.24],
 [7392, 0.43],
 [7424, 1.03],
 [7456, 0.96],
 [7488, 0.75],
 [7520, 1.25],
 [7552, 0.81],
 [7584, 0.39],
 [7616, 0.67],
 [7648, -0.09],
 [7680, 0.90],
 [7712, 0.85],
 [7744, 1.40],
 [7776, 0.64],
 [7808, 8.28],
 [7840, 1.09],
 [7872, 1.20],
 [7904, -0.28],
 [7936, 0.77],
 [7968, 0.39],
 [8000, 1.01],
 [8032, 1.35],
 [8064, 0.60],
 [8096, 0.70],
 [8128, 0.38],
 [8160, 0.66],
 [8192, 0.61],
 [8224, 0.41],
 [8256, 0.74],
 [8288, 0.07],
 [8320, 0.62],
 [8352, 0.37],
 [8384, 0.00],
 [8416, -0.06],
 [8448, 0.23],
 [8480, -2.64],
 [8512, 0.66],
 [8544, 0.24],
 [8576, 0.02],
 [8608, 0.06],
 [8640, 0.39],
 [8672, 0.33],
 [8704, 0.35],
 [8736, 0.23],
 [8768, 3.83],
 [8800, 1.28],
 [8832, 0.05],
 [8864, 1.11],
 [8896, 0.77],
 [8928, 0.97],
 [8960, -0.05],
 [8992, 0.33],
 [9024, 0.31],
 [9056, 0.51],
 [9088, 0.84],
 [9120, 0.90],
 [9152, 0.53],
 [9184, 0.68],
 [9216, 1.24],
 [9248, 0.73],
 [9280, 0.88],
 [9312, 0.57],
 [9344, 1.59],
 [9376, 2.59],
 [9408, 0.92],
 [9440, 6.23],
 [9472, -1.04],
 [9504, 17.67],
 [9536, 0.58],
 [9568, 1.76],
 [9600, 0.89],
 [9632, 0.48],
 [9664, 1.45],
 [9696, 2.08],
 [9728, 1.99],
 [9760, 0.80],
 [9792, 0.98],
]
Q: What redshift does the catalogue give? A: 1.355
